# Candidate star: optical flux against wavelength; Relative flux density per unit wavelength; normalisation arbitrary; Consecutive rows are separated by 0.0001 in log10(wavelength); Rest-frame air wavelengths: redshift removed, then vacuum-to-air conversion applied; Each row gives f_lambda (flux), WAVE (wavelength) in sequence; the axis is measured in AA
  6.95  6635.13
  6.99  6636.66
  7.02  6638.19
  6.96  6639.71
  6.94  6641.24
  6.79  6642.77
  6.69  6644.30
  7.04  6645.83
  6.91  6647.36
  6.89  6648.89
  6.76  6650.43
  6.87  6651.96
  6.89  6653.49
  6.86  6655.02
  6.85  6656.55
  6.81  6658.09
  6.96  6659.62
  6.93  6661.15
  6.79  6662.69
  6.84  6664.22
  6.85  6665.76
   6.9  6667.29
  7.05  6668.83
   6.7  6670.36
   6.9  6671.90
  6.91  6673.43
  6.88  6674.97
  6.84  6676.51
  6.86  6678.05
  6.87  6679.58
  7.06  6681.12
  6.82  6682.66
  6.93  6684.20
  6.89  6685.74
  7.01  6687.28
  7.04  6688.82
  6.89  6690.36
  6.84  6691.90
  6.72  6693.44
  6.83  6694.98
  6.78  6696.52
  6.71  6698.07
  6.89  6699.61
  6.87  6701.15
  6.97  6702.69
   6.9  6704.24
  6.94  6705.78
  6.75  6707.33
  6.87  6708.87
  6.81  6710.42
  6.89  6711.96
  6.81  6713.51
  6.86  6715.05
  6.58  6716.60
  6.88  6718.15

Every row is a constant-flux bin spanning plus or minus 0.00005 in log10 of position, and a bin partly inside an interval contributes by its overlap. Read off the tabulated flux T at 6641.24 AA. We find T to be 6.94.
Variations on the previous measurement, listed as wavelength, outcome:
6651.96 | 6.87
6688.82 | 7.04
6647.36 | 6.91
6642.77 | 6.79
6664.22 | 6.84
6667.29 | 6.9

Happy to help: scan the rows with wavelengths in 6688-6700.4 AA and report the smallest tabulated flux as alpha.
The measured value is 6.71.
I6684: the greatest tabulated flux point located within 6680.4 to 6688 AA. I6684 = 7.06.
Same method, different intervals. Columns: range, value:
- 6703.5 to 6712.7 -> 6.94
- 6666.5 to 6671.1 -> 7.05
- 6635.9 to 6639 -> 7.02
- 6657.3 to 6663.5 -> 6.96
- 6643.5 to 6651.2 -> 7.04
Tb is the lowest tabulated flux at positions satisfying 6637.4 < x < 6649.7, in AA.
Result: 6.69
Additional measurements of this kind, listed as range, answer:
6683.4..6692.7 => 6.84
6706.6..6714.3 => 6.75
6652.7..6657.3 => 6.85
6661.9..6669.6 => 6.79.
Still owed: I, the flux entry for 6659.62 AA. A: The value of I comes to 6.96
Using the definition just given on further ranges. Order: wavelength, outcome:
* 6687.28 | 7.01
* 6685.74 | 6.89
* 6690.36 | 6.89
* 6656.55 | 6.85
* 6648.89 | 6.89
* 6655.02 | 6.86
